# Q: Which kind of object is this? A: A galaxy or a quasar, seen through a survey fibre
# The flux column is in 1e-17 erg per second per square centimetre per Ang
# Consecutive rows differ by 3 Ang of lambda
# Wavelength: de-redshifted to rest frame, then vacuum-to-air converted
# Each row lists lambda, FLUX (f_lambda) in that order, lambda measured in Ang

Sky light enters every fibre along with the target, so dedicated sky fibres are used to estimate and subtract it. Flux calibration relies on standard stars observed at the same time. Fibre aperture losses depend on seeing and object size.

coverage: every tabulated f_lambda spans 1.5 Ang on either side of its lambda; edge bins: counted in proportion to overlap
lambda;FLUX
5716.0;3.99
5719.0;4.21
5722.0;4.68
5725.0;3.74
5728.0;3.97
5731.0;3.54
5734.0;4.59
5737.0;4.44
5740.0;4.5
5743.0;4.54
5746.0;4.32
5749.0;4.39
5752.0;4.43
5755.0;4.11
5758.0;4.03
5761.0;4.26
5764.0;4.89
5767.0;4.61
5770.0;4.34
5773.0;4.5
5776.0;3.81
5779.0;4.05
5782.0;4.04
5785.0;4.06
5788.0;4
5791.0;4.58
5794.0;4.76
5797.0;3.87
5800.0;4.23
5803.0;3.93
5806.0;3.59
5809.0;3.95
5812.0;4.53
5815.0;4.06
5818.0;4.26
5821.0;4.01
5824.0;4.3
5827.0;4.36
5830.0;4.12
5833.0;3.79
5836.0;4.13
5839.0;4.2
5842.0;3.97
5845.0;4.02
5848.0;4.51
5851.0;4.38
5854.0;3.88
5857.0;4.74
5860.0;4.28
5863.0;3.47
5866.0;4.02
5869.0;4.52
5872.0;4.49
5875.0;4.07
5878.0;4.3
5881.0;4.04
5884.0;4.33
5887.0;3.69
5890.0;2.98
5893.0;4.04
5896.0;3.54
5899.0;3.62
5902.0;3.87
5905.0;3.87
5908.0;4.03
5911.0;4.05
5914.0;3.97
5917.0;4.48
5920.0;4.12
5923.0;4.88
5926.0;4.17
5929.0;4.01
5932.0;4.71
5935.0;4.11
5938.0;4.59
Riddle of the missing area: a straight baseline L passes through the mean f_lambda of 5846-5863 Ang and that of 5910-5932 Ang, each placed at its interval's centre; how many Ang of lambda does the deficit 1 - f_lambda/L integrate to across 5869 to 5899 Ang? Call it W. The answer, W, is 2.2 Ang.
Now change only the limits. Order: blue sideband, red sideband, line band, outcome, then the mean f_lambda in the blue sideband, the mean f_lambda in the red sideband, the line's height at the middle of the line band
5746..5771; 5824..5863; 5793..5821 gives 1.0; 4.38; 4.17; 4.26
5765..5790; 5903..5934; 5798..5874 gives 1.1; 4.2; 4.22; 4.21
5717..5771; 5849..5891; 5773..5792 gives 0.6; 4.31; 4.1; 4.24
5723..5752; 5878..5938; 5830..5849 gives 0.1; 4.24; 4.05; 4.13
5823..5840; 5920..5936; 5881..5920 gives 3.7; 4.14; 4.36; 4.3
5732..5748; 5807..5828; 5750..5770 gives 0.0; 4.45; 4.19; 4.38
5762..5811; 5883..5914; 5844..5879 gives -2.6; 4.2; 3.8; 3.93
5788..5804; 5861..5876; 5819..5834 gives 0.2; 4.26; 4.12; 4.2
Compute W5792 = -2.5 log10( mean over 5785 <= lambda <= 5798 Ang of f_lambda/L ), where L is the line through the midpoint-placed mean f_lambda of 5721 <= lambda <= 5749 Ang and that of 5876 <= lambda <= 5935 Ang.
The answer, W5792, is -0.03 mag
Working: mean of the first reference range 4.26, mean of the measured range 4.29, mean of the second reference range 4.04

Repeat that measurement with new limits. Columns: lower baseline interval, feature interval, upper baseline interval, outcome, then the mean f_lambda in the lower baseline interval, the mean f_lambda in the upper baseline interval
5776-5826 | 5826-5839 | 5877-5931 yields 0.00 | 4.13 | 4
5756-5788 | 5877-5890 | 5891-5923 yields 0.02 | 4.24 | 3.99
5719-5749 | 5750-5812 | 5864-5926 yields 0.00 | 4.26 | 4.04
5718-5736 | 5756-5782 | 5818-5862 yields -0.04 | 4.13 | 4.19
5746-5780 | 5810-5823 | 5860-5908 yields -0.02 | 4.32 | 3.94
